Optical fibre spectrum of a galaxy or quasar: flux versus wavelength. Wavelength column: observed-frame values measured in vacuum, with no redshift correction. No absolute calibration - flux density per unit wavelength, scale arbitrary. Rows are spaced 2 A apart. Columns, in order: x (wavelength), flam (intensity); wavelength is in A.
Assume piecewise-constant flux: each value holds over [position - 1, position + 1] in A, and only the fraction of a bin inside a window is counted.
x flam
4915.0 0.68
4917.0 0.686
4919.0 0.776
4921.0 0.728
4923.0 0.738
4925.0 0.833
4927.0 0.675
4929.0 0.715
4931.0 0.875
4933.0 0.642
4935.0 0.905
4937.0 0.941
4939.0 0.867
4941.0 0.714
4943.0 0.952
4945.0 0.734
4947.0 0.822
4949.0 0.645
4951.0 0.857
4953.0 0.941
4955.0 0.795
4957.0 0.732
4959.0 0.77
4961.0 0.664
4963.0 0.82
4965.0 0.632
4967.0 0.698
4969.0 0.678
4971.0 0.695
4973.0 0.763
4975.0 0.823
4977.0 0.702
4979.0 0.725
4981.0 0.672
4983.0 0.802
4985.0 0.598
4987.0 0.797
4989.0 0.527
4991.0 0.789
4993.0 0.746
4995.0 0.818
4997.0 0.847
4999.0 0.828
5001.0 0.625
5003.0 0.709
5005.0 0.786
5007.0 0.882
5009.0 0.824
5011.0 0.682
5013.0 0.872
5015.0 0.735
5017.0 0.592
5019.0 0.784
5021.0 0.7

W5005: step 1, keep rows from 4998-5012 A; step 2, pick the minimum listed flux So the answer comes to 0.625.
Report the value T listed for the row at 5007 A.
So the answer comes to 0.882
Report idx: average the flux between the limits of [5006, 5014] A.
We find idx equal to 0.815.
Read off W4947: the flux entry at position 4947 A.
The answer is 0.822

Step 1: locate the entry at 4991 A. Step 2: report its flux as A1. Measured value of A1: 0.789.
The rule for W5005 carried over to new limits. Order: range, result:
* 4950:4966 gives 0.632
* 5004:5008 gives 0.786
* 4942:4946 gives 0.734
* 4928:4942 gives 0.642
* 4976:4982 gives 0.672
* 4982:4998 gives 0.527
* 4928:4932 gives 0.715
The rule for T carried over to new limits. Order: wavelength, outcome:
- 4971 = 0.695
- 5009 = 0.824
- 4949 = 0.645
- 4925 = 0.833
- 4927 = 0.675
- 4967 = 0.698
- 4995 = 0.818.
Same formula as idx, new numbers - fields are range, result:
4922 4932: 0.767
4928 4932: 0.795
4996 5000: 0.837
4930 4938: 0.841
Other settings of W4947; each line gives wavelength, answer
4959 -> 0.77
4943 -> 0.952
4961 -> 0.664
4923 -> 0.738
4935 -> 0.905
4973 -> 0.763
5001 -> 0.625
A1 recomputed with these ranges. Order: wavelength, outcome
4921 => 0.728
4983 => 0.802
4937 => 0.941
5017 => 0.592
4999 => 0.828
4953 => 0.941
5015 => 0.735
